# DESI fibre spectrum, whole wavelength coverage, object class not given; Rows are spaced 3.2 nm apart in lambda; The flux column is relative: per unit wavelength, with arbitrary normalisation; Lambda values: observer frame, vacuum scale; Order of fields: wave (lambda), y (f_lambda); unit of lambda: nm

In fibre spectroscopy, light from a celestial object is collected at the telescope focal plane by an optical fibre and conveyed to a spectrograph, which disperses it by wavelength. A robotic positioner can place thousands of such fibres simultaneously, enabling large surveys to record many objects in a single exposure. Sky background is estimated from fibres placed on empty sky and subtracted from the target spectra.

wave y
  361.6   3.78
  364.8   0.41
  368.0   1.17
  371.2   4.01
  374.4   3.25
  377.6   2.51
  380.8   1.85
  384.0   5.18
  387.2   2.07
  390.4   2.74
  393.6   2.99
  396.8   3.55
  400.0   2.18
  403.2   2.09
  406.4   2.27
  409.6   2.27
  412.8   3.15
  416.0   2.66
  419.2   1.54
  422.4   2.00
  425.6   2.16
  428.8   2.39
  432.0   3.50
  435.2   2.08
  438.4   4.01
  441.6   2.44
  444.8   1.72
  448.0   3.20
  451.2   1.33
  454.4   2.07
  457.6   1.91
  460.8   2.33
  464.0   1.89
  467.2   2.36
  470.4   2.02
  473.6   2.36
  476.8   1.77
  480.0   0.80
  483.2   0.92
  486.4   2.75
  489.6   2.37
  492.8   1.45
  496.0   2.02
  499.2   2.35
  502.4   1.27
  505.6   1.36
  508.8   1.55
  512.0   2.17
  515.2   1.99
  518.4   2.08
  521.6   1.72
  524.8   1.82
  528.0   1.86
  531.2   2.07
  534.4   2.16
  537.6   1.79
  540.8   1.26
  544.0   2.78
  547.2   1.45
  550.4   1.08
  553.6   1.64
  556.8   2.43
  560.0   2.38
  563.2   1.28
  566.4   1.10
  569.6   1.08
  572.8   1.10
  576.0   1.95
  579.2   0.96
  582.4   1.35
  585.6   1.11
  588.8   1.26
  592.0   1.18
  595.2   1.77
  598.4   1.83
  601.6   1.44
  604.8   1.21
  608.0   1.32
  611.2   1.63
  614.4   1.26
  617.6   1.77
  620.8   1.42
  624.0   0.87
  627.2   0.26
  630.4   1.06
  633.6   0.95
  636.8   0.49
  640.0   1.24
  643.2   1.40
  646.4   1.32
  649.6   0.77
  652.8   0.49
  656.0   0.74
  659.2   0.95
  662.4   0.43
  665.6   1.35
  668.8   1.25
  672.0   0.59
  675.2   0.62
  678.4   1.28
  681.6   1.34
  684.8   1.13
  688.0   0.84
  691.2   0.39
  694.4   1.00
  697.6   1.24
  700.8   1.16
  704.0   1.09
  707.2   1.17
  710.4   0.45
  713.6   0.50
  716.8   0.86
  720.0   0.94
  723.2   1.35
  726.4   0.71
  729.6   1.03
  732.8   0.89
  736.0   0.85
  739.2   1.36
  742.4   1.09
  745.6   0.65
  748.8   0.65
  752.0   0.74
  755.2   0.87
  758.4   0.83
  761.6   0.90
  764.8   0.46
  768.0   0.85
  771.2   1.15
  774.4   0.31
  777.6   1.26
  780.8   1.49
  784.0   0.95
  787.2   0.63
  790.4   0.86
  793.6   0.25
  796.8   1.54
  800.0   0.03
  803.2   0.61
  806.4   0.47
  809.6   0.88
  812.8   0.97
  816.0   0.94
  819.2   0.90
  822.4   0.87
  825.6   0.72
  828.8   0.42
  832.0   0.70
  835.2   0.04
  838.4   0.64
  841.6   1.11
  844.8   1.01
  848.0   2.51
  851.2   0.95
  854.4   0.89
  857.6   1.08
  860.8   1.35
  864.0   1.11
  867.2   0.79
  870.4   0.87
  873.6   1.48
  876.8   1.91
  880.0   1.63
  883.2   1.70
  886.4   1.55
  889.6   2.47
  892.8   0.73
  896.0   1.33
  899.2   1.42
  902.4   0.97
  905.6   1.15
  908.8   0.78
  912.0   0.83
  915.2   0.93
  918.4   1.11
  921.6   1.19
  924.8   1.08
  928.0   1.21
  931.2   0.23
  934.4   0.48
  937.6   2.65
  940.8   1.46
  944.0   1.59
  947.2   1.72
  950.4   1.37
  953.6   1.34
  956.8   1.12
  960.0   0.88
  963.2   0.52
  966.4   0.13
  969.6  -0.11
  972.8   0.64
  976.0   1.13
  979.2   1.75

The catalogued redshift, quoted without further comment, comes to 1.27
